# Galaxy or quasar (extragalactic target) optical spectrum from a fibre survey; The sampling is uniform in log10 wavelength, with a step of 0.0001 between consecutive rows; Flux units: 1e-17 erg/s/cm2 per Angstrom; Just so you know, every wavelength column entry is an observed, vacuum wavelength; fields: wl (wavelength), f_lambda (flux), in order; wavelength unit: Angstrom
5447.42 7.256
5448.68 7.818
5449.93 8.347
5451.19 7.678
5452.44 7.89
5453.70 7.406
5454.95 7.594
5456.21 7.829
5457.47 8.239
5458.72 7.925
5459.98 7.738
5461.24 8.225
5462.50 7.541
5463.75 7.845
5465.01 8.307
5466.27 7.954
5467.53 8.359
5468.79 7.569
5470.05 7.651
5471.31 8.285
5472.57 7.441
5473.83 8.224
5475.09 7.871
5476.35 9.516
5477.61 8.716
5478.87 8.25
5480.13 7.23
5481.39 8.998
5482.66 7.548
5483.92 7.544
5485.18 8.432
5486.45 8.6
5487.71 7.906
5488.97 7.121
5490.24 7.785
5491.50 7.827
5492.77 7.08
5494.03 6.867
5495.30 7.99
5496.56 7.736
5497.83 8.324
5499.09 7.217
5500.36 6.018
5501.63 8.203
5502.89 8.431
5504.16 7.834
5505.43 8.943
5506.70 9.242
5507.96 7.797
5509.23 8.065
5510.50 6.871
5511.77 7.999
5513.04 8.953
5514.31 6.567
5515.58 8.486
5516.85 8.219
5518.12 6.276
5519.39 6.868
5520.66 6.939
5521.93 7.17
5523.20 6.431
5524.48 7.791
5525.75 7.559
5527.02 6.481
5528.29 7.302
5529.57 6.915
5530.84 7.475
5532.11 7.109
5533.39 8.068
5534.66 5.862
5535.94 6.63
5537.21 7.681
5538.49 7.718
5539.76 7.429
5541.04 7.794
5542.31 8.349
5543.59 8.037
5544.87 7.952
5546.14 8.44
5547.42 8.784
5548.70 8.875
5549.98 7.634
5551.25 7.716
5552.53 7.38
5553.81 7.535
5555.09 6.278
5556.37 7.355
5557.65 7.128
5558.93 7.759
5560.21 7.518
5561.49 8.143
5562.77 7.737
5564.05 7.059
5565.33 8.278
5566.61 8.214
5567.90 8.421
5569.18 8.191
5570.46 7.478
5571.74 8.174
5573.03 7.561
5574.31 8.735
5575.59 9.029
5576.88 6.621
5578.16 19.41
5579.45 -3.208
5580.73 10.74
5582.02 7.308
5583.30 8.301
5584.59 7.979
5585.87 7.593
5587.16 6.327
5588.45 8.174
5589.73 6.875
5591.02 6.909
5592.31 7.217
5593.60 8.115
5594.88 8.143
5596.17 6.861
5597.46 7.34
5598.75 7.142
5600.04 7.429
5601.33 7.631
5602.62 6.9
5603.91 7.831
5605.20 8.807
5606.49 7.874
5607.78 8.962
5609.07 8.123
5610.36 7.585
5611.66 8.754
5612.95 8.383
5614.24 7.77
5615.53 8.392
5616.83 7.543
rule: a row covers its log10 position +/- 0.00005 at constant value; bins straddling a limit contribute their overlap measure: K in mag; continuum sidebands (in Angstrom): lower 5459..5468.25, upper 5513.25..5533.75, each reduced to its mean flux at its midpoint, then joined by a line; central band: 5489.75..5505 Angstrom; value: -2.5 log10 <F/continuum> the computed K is -0.01 mag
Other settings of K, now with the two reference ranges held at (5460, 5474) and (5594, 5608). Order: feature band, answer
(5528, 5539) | 0.09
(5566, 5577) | -0.05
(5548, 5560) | 0.04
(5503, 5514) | -0.04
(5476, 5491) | -0.03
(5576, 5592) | 0.00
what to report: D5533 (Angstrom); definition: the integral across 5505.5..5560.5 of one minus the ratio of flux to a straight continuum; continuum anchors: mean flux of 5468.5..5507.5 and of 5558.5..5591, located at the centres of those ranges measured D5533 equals 2.6 Angstrom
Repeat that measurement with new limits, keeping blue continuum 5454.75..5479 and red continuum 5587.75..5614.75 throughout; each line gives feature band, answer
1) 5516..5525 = 0.9 Angstrom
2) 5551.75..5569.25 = 0.5 Angstrom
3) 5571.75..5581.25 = -0.7 Angstrom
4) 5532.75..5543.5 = 0.6 Angstrom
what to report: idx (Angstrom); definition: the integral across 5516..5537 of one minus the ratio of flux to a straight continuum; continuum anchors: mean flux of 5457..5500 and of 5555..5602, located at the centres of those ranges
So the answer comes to 2.0 Angstrom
